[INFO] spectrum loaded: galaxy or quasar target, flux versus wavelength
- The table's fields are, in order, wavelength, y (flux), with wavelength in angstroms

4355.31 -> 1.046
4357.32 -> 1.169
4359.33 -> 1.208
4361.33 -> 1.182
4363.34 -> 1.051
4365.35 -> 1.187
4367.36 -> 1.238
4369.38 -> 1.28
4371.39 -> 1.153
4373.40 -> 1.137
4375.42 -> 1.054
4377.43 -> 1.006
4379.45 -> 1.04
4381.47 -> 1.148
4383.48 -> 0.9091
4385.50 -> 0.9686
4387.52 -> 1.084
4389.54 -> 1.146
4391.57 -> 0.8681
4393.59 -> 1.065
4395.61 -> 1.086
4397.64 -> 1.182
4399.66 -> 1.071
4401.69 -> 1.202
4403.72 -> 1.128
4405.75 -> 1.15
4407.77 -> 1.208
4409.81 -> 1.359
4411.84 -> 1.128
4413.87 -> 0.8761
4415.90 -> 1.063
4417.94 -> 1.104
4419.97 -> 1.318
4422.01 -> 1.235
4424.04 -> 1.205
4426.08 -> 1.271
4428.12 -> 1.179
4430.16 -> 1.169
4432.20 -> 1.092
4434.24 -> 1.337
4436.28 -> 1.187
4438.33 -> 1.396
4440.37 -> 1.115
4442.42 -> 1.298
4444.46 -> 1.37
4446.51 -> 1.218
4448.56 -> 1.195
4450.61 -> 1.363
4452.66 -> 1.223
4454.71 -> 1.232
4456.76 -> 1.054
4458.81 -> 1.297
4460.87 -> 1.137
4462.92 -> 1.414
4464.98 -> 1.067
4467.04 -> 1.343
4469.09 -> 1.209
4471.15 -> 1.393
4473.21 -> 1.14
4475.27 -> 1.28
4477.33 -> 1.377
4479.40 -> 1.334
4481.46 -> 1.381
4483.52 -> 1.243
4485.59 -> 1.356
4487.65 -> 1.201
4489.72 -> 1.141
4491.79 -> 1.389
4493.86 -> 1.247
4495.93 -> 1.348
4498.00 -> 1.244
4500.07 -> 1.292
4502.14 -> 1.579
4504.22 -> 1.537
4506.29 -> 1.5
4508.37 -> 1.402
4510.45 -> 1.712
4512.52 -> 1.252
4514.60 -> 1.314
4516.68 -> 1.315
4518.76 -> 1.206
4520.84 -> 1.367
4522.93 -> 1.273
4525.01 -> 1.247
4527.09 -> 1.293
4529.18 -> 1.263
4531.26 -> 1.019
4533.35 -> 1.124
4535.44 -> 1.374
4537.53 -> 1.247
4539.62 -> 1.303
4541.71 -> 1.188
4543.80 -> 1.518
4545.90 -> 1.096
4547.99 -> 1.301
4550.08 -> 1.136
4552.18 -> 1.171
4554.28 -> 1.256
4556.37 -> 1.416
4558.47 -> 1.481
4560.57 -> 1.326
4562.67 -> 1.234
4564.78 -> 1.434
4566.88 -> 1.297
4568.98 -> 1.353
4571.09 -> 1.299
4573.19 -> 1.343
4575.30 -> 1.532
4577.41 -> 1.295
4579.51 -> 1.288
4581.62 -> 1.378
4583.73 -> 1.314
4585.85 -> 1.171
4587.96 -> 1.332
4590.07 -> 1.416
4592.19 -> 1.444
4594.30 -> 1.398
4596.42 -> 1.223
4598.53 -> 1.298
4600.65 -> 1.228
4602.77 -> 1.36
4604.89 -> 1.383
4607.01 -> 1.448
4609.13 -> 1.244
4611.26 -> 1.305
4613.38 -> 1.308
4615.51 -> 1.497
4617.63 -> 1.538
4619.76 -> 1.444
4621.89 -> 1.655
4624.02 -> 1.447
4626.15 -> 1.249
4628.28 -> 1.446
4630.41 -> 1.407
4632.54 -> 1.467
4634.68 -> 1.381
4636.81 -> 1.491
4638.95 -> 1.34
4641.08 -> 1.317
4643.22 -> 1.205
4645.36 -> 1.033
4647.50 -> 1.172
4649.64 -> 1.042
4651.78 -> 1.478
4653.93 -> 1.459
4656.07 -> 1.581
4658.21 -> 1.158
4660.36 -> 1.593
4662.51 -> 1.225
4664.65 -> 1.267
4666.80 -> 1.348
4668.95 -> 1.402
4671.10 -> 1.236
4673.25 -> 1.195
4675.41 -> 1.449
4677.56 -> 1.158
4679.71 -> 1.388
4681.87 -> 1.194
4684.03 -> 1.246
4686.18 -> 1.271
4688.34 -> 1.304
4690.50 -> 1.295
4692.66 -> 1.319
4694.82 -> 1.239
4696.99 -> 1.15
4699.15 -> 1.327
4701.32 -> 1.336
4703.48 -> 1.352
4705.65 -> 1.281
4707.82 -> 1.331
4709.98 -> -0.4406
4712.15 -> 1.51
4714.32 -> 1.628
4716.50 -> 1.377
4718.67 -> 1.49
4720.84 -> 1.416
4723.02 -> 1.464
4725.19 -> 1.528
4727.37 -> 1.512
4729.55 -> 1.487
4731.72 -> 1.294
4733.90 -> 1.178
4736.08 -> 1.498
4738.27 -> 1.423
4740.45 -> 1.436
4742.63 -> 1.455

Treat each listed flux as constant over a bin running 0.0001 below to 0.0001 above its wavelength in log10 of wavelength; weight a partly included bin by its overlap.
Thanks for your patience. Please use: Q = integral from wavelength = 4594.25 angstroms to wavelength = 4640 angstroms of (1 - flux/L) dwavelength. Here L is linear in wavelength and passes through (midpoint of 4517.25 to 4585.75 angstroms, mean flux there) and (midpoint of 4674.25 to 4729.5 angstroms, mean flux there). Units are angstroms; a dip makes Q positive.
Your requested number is -3.5 angstroms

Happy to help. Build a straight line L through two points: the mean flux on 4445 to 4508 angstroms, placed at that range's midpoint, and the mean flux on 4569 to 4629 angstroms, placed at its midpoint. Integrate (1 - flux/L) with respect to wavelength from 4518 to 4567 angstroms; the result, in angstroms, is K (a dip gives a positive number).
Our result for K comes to 2.2 angstroms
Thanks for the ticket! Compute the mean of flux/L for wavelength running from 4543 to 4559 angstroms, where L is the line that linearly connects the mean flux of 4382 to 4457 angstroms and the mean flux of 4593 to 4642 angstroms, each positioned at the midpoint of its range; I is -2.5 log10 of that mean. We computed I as 0.02 mag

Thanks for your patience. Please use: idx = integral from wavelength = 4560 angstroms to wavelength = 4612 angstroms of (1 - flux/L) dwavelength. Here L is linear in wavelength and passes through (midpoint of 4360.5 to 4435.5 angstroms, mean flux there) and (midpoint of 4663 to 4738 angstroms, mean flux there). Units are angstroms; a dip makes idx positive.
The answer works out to -4.2 angstroms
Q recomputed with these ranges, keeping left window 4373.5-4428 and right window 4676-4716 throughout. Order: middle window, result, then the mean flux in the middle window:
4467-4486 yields -2.7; 1.3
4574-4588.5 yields -1.9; 1.33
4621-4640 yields -3.7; 1.43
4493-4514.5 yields -4.8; 1.41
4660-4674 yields -1.2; 1.31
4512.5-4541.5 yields -2.4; 1.25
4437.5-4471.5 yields -3.6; 1.25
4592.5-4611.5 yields -2.2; 1.33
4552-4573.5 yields -3.0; 1.33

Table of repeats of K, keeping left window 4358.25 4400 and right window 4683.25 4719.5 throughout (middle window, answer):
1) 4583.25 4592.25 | -1.05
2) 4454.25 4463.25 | -0.63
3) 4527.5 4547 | -1.23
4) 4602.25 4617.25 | -2.21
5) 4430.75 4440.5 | -0.96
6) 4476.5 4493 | -2.28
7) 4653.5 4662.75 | -1.52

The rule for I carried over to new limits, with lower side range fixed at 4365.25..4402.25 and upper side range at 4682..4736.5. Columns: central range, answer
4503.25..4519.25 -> -0.20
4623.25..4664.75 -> -0.07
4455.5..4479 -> -0.10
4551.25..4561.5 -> -0.12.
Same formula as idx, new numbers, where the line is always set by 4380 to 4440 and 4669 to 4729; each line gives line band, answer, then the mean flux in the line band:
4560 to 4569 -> -0.8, 1.33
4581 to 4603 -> -1.6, 1.32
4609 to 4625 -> -2.5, 1.44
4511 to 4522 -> -1.1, 1.31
